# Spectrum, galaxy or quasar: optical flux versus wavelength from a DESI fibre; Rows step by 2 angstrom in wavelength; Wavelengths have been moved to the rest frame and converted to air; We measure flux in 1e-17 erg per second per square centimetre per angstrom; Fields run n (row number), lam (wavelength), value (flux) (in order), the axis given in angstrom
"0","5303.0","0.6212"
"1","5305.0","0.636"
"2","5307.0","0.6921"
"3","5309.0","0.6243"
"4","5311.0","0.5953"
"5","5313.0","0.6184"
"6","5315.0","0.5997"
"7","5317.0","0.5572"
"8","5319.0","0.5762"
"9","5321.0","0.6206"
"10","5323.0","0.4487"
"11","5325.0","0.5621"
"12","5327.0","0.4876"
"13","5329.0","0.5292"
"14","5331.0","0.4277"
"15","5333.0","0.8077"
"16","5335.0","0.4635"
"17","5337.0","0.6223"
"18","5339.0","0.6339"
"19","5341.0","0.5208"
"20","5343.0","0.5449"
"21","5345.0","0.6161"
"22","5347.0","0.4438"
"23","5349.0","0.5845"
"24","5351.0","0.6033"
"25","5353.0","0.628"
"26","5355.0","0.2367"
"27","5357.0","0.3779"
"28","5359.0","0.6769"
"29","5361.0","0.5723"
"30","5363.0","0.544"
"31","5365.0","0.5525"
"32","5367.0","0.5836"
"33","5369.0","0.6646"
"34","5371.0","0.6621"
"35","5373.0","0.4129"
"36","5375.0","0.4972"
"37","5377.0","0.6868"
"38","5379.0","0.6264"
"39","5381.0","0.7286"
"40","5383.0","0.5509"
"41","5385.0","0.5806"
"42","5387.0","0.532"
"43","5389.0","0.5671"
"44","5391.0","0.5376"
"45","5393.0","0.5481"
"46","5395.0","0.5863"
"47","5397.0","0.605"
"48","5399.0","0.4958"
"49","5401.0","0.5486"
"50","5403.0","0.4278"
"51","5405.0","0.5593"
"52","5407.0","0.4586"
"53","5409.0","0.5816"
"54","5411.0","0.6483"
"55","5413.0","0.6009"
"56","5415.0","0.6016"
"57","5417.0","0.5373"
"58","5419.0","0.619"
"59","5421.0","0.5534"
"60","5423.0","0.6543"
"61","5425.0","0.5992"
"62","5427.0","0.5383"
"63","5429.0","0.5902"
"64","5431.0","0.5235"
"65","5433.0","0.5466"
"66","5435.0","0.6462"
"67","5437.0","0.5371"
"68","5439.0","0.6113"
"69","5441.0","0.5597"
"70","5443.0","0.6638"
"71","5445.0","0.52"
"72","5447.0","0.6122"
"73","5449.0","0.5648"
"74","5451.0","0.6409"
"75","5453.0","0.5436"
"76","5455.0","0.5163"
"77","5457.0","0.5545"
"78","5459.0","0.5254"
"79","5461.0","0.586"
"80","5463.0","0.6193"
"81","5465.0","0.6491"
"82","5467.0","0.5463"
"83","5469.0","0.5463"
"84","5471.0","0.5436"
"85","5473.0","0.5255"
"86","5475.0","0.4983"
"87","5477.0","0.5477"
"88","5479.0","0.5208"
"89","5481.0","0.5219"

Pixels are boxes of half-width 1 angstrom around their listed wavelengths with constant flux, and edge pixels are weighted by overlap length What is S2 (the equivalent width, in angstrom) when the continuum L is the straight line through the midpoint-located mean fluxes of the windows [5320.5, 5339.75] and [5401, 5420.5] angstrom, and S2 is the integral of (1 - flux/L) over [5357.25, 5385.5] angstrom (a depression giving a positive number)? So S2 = -1.6 angstrom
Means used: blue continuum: 0.558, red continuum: 0.559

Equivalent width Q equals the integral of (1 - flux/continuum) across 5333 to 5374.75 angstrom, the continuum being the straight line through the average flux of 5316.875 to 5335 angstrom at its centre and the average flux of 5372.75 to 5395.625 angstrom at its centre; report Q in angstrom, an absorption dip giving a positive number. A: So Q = 0.82 angstrom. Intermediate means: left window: 0.552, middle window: 0.553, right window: 0.576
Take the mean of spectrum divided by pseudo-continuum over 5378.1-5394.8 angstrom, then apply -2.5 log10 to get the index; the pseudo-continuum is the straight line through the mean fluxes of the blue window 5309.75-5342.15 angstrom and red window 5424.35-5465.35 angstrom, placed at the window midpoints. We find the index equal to -0.02 mag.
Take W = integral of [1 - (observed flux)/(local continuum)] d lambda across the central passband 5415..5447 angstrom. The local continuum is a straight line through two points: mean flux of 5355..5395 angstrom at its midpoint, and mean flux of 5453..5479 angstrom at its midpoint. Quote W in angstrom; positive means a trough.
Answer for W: -1.4 angstrom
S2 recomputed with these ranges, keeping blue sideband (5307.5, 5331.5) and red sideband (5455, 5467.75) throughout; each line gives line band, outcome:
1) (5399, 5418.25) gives 0.68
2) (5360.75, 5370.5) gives -0.41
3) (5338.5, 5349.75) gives 0.18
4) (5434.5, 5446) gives -0.28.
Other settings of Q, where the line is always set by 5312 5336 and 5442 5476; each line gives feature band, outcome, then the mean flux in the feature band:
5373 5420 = -0.3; 0.567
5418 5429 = -0.5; 0.593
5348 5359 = 1.1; 0.503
